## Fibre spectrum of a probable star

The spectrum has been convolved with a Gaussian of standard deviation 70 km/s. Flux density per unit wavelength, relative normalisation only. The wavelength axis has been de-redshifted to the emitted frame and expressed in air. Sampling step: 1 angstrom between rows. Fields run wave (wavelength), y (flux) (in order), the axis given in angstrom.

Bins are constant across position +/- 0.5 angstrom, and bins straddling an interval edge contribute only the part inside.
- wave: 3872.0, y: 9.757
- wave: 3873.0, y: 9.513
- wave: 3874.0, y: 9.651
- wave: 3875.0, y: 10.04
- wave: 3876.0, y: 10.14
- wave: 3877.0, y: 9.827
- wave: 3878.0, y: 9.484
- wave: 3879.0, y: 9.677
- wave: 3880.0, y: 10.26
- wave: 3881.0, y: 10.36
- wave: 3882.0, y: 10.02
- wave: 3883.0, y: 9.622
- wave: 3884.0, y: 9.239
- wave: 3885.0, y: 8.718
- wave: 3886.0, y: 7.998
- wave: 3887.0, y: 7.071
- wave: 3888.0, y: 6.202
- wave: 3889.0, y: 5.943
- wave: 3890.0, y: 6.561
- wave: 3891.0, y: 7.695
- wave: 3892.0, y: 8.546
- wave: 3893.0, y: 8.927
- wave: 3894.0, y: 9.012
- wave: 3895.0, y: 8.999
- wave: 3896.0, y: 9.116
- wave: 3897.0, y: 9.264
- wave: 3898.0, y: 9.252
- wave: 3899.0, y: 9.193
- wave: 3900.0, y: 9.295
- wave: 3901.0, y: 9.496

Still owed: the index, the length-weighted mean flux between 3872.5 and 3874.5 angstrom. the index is 9.58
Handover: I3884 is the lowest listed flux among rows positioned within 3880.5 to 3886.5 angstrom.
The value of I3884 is 7.998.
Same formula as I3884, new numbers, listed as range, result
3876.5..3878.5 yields 9.484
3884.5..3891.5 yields 5.943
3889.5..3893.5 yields 6.561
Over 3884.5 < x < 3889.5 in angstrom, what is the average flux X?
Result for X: 7.19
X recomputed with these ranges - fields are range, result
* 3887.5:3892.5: 6.99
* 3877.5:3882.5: 9.96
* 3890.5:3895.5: 8.64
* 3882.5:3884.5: 9.43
